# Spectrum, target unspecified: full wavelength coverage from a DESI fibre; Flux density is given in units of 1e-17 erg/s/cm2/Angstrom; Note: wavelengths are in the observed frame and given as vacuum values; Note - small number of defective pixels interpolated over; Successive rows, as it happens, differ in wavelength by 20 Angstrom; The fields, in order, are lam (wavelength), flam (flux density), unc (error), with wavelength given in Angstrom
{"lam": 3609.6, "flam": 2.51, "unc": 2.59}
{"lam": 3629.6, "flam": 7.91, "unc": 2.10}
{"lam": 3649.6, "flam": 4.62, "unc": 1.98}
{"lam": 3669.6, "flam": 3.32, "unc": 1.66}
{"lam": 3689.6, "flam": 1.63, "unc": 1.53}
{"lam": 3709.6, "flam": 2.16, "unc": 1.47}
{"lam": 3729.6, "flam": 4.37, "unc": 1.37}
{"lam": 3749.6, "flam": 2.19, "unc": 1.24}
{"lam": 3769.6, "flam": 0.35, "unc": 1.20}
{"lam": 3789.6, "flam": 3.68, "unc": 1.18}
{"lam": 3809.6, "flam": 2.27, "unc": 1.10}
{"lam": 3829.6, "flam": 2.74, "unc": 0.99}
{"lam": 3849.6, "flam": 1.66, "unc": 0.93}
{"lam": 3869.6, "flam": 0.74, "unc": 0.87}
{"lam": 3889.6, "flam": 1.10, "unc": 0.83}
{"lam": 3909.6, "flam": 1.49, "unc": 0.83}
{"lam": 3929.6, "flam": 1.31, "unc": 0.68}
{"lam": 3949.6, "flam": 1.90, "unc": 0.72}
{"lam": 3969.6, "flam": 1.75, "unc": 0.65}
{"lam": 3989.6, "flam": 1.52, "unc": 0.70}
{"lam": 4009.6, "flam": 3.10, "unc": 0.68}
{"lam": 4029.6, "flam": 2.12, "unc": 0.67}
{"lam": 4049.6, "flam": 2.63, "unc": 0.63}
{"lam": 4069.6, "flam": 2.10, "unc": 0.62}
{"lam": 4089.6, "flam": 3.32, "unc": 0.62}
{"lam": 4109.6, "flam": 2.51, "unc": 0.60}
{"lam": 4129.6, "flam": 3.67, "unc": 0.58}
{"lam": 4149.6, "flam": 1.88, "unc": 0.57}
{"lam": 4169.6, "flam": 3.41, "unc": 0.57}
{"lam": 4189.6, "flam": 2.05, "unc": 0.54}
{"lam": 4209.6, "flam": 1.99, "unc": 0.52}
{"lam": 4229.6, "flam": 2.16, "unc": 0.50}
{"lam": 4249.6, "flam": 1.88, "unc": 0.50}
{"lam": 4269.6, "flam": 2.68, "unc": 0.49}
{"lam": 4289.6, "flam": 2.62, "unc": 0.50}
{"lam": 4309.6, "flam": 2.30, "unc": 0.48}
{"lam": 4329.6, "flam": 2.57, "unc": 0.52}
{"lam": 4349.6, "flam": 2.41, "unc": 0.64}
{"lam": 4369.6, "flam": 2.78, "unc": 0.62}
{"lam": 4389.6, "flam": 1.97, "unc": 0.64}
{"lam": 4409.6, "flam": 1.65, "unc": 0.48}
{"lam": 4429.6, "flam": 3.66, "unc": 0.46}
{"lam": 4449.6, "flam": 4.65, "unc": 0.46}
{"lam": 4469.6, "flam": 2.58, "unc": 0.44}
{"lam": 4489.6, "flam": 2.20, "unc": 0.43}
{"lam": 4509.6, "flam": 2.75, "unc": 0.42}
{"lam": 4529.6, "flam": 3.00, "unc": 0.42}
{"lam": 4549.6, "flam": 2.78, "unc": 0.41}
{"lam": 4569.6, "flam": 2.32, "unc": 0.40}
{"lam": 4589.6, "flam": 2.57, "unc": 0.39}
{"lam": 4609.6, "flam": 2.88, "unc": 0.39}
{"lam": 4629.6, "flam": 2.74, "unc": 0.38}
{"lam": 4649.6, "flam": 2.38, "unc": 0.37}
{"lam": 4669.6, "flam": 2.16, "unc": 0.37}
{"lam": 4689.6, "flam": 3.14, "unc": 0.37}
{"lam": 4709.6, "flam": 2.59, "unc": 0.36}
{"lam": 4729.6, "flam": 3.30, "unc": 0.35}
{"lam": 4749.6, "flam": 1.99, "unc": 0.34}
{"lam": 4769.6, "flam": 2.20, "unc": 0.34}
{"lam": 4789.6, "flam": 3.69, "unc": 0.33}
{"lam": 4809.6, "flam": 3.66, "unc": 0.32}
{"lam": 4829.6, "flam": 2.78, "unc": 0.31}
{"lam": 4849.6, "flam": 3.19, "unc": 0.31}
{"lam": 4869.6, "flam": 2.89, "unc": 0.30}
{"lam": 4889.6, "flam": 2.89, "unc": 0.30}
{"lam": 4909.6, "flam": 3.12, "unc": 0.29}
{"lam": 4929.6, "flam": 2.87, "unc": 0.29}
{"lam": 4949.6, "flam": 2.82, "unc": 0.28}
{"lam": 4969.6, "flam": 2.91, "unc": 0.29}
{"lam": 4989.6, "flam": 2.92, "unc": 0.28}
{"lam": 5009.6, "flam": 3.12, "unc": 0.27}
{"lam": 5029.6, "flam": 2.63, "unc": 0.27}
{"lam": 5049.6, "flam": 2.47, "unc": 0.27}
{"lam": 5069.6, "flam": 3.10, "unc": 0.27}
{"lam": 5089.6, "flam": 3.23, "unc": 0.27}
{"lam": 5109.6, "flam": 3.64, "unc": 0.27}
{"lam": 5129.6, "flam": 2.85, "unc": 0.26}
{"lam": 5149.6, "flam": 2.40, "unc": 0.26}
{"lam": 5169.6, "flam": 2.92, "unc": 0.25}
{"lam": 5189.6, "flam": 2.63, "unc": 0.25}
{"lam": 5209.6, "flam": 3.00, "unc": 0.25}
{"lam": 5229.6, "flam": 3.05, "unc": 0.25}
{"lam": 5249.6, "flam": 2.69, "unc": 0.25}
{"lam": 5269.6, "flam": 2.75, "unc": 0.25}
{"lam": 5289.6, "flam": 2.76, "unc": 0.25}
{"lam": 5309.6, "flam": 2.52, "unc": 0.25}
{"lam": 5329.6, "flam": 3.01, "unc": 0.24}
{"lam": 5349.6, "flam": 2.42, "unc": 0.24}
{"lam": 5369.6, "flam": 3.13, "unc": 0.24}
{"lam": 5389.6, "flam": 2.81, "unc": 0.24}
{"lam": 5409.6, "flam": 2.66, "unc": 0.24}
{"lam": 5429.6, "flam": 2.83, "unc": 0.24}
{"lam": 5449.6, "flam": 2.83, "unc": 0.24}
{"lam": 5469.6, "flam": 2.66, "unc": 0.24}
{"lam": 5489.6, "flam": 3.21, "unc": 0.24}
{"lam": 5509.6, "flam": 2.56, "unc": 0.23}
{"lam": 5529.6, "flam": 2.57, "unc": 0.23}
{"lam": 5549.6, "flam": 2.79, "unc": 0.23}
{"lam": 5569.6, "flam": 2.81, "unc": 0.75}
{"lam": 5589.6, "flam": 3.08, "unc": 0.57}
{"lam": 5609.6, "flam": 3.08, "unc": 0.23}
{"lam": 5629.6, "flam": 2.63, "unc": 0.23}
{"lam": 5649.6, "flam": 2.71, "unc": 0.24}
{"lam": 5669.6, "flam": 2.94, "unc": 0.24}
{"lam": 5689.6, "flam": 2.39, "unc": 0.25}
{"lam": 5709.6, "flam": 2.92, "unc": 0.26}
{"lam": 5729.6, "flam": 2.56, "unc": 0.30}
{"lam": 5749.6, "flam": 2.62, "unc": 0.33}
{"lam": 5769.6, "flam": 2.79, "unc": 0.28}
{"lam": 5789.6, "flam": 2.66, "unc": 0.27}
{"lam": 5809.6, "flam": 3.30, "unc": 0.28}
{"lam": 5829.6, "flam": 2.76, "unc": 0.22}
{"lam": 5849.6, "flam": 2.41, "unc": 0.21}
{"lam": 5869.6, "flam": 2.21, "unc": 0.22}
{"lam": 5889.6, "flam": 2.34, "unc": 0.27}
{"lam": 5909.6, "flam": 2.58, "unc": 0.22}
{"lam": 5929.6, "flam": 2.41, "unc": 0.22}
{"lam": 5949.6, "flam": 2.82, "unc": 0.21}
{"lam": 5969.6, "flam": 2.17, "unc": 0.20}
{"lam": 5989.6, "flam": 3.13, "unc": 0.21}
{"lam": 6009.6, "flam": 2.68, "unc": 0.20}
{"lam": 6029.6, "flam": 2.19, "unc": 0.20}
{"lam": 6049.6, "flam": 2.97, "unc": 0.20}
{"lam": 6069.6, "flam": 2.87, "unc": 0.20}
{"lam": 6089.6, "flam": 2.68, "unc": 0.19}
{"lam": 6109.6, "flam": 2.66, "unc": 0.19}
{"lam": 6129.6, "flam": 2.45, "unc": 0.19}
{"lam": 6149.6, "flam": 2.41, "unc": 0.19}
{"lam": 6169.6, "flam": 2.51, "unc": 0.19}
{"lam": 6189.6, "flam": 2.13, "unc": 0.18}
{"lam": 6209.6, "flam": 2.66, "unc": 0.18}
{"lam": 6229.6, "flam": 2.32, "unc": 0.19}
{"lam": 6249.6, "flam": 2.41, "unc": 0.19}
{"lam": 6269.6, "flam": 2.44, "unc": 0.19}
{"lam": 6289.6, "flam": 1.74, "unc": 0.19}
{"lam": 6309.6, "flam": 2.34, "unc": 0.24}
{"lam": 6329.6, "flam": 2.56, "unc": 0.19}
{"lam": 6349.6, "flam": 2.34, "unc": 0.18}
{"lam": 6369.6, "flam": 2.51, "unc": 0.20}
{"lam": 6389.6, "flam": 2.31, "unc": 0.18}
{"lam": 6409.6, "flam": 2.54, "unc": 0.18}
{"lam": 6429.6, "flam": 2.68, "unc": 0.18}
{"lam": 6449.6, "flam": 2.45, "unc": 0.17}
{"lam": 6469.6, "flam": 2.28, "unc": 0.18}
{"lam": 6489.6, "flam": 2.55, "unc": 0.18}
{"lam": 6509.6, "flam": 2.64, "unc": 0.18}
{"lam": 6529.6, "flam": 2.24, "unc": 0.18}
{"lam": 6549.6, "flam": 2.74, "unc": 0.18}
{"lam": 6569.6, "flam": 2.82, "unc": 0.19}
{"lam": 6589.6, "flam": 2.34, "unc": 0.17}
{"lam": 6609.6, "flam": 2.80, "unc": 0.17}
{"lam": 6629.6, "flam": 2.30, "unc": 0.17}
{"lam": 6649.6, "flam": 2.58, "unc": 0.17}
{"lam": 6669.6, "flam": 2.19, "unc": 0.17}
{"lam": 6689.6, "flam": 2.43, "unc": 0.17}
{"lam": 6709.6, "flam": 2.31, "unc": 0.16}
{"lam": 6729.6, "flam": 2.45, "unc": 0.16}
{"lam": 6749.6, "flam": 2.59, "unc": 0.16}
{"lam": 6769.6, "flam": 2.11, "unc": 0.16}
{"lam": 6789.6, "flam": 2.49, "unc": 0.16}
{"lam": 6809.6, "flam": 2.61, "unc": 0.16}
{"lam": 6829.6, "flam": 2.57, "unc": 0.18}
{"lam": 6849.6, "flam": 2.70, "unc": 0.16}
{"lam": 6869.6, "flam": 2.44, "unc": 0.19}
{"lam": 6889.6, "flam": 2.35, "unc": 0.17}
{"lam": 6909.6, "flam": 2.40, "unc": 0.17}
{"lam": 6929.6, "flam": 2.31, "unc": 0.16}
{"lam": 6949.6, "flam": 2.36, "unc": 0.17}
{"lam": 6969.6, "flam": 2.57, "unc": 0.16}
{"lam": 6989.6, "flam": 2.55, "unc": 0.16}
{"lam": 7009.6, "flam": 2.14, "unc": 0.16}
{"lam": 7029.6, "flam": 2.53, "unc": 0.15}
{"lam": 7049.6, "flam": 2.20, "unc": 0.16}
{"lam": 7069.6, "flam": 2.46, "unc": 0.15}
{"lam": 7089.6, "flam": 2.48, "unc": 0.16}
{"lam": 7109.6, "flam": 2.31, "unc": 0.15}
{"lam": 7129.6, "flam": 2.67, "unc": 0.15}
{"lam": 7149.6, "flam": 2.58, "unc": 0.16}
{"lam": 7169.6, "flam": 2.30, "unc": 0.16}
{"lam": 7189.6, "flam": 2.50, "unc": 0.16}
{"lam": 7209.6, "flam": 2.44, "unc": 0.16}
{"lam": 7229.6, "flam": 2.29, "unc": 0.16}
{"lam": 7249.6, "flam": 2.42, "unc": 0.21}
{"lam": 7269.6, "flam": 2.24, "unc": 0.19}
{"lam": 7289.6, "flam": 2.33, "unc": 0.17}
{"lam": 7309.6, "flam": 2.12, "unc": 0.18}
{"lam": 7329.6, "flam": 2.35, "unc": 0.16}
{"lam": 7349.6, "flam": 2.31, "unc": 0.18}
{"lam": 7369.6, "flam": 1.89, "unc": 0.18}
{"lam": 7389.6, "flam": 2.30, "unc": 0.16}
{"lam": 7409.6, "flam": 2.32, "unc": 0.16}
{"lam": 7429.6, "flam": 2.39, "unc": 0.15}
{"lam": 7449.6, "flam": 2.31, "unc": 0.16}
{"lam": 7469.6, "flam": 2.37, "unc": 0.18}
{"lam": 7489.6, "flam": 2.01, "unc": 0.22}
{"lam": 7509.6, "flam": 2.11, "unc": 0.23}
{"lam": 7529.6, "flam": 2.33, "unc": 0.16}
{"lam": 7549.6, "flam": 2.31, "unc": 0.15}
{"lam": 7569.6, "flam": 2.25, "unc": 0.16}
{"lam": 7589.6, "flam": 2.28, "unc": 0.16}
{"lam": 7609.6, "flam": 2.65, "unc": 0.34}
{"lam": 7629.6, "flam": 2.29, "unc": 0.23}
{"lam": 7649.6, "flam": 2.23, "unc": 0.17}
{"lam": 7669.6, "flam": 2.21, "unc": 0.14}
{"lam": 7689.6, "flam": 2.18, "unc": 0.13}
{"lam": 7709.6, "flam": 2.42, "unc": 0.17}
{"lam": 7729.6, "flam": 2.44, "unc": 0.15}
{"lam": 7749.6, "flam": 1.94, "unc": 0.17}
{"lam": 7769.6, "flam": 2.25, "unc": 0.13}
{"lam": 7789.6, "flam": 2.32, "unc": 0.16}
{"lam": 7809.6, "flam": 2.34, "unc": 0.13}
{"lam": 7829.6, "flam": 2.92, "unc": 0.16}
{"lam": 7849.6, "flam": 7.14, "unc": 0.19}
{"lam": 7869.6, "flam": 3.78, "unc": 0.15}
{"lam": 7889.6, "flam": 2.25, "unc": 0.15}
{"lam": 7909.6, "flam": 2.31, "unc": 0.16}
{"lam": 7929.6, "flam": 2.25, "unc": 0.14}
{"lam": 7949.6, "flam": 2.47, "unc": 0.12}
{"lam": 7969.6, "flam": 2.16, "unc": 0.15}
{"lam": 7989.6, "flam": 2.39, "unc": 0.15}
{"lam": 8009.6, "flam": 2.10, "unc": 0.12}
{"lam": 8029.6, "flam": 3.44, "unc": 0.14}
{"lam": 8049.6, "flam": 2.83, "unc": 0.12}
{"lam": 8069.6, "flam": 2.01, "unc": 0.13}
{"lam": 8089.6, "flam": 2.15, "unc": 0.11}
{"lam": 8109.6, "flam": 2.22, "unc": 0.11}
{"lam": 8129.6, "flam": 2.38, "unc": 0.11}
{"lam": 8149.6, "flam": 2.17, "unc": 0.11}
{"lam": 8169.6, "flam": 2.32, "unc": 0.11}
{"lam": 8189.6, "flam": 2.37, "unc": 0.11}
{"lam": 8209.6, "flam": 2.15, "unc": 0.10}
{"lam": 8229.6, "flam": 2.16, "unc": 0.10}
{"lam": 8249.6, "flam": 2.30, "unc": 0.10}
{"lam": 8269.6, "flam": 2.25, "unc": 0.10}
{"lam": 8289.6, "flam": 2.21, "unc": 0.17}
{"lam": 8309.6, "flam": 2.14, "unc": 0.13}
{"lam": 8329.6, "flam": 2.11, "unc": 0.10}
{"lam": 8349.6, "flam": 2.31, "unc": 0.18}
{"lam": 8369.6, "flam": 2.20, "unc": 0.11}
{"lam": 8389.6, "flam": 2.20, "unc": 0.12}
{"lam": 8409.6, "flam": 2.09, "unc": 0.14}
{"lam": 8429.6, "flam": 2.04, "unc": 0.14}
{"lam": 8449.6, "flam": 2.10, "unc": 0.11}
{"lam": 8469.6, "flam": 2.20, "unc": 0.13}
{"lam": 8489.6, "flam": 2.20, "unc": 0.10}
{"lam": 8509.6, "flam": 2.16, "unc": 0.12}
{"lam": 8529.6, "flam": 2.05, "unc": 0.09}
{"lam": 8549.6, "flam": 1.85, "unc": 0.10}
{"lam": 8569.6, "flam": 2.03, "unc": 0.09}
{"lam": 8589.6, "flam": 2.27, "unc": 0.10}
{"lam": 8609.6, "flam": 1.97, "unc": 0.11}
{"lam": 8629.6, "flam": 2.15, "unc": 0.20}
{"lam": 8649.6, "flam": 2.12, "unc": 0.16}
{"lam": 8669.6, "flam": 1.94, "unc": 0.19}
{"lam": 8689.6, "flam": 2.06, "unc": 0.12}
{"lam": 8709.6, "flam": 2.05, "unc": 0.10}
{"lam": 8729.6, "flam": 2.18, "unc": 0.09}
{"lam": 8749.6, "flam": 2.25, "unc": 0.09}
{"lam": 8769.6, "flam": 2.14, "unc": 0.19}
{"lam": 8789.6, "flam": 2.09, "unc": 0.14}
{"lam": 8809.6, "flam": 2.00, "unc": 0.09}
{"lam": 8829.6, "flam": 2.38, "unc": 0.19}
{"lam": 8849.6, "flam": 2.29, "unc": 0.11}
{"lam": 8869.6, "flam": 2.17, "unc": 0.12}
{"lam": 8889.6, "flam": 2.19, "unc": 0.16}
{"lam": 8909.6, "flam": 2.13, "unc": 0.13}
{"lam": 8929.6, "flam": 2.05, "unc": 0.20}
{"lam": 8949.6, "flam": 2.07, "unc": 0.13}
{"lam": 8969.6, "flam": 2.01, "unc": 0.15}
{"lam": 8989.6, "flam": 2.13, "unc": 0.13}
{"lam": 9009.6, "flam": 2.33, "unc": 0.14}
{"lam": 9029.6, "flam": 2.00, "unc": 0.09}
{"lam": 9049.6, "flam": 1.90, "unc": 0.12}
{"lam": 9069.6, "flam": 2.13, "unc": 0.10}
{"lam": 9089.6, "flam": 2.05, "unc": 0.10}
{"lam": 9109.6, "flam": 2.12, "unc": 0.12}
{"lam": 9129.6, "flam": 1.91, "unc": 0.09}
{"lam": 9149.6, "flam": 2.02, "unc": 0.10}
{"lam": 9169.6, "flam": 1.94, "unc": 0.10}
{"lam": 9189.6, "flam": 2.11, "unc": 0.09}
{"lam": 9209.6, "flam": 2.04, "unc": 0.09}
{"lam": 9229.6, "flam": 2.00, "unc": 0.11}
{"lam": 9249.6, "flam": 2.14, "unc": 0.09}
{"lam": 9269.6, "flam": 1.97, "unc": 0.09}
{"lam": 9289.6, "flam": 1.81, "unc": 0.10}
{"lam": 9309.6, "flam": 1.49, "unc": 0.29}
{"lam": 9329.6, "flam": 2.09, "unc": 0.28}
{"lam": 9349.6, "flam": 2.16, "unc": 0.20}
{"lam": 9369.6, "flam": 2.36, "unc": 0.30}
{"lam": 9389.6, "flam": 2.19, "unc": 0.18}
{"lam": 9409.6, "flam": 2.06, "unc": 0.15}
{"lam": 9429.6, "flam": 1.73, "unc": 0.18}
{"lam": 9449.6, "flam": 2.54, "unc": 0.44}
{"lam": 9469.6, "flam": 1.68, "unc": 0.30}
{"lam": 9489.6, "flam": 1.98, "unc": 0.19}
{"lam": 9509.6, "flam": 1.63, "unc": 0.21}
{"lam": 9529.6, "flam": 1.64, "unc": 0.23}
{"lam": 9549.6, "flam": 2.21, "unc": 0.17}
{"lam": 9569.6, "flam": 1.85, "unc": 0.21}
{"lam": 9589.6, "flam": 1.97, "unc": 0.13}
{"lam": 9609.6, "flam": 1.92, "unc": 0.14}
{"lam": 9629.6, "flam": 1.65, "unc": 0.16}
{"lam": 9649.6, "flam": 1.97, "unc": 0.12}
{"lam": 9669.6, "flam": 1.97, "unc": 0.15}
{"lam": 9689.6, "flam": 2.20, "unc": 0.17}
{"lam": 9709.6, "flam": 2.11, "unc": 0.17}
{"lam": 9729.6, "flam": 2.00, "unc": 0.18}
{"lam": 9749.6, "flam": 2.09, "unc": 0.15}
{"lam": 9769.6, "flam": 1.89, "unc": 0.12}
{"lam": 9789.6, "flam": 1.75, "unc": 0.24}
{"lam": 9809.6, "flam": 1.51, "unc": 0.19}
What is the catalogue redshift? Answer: 0.195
